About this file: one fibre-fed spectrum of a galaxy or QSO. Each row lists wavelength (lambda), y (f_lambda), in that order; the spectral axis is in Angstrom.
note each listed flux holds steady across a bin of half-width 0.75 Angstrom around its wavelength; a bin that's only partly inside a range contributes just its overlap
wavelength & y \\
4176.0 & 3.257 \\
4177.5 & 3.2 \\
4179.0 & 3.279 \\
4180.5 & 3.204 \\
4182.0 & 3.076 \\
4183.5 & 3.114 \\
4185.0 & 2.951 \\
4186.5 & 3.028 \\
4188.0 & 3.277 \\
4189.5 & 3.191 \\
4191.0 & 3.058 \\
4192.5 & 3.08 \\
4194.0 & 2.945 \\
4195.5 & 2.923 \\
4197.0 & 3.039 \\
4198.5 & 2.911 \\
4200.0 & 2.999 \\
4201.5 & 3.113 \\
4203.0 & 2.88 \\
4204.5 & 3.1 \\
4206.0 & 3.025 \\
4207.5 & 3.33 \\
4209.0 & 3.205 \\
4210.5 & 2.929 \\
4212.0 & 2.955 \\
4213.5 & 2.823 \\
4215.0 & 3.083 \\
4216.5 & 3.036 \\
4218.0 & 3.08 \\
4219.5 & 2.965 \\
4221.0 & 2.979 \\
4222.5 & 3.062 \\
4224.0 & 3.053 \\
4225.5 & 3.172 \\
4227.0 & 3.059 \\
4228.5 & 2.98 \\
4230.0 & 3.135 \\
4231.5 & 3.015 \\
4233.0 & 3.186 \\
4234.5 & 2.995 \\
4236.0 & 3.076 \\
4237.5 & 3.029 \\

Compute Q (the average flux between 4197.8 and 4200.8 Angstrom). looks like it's 2.96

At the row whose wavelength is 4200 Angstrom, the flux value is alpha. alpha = 2.999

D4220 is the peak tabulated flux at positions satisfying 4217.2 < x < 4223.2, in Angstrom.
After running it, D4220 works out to 3.08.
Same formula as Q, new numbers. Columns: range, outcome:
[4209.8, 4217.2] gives 2.96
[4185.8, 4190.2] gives 3.17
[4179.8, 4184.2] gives 3.13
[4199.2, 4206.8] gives 3.02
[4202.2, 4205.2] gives 2.99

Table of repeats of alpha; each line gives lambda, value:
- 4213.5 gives 2.823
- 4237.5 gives 3.029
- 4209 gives 3.205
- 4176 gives 3.257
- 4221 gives 2.979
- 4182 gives 3.076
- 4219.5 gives 2.965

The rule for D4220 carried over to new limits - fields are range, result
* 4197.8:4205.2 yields 3.113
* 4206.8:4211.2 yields 3.33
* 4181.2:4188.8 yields 3.277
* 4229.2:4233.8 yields 3.186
